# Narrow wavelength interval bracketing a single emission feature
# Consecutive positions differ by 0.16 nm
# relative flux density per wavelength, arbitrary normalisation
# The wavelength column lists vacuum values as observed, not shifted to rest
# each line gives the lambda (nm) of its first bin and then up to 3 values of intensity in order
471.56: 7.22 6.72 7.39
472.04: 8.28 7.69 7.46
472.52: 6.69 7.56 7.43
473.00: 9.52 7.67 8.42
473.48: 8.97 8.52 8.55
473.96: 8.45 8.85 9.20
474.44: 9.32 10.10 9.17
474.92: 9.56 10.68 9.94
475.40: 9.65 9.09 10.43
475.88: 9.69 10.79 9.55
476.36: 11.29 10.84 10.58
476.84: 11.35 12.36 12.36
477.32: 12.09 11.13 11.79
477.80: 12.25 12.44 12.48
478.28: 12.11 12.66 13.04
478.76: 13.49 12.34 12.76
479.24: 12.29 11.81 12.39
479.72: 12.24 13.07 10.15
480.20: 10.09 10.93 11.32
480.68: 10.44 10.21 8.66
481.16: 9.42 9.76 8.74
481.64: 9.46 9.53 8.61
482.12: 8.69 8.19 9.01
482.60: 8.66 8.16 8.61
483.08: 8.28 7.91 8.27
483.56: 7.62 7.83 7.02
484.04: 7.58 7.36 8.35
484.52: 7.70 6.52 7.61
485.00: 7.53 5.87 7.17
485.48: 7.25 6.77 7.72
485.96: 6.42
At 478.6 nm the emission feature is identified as C IV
